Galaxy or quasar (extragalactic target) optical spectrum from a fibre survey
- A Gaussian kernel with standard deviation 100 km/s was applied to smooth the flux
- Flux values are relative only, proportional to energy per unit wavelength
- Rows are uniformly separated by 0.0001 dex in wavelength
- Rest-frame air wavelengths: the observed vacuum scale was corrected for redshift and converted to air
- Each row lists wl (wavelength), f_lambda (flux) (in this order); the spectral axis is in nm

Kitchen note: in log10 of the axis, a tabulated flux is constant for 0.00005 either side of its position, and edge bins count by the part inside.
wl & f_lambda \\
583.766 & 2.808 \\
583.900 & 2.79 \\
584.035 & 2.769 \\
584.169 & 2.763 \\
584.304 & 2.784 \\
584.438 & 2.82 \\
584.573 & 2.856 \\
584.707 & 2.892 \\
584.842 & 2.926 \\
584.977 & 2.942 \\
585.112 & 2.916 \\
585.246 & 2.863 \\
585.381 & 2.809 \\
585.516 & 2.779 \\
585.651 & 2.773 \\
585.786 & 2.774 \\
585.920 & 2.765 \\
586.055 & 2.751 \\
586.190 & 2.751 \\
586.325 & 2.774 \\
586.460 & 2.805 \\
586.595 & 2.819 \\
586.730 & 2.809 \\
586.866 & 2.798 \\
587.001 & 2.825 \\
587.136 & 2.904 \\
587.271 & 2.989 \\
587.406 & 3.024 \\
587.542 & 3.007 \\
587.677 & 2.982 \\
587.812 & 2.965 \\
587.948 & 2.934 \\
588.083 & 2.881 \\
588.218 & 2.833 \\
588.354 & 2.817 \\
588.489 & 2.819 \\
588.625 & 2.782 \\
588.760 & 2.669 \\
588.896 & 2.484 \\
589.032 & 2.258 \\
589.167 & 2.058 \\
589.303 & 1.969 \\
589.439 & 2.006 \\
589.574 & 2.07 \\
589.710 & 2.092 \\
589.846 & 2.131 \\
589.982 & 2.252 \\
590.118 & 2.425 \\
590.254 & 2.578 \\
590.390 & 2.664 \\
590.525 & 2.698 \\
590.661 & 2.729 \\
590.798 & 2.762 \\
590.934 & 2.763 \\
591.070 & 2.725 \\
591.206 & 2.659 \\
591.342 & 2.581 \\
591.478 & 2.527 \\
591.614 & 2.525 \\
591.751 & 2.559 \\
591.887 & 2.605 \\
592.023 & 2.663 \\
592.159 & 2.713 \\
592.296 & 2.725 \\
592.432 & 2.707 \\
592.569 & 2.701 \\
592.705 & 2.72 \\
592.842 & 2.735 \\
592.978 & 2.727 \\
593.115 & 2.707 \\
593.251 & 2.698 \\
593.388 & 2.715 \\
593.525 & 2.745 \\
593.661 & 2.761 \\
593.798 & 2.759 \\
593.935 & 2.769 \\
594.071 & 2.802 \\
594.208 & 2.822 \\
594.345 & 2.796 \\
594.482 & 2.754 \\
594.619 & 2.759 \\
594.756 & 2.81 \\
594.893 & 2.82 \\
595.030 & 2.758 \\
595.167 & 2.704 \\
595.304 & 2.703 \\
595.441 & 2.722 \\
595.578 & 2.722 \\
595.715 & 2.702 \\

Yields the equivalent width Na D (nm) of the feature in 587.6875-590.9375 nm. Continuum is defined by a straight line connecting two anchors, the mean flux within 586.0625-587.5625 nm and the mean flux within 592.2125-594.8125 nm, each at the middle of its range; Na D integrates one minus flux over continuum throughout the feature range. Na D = 0.33 nm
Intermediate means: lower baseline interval 2.85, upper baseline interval 2.75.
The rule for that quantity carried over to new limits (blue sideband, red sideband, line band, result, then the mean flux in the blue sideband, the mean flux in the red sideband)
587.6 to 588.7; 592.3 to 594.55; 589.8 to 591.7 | 0.16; 2.88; 2.74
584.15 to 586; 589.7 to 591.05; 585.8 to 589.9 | 0.03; 2.83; 2.53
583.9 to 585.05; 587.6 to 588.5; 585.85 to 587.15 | 0.03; 2.84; 2.9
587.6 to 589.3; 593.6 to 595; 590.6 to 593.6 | 0.07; 2.68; 2.78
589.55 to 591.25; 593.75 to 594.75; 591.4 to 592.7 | -0.01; 2.51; 2.78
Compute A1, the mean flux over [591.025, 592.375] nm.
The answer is 2.63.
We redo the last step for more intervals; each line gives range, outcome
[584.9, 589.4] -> 2.76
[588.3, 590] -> 2.34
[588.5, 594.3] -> 2.58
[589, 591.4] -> 2.41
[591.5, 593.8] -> 2.69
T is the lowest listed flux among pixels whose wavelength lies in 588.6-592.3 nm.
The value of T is 1.969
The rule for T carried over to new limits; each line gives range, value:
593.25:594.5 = 2.698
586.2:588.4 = 2.774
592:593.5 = 2.663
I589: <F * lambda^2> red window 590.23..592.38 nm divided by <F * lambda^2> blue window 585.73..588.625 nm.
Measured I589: 0.94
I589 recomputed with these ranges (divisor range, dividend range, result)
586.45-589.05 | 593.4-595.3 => 1.00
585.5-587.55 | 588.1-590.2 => 0.85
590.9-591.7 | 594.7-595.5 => 1.06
